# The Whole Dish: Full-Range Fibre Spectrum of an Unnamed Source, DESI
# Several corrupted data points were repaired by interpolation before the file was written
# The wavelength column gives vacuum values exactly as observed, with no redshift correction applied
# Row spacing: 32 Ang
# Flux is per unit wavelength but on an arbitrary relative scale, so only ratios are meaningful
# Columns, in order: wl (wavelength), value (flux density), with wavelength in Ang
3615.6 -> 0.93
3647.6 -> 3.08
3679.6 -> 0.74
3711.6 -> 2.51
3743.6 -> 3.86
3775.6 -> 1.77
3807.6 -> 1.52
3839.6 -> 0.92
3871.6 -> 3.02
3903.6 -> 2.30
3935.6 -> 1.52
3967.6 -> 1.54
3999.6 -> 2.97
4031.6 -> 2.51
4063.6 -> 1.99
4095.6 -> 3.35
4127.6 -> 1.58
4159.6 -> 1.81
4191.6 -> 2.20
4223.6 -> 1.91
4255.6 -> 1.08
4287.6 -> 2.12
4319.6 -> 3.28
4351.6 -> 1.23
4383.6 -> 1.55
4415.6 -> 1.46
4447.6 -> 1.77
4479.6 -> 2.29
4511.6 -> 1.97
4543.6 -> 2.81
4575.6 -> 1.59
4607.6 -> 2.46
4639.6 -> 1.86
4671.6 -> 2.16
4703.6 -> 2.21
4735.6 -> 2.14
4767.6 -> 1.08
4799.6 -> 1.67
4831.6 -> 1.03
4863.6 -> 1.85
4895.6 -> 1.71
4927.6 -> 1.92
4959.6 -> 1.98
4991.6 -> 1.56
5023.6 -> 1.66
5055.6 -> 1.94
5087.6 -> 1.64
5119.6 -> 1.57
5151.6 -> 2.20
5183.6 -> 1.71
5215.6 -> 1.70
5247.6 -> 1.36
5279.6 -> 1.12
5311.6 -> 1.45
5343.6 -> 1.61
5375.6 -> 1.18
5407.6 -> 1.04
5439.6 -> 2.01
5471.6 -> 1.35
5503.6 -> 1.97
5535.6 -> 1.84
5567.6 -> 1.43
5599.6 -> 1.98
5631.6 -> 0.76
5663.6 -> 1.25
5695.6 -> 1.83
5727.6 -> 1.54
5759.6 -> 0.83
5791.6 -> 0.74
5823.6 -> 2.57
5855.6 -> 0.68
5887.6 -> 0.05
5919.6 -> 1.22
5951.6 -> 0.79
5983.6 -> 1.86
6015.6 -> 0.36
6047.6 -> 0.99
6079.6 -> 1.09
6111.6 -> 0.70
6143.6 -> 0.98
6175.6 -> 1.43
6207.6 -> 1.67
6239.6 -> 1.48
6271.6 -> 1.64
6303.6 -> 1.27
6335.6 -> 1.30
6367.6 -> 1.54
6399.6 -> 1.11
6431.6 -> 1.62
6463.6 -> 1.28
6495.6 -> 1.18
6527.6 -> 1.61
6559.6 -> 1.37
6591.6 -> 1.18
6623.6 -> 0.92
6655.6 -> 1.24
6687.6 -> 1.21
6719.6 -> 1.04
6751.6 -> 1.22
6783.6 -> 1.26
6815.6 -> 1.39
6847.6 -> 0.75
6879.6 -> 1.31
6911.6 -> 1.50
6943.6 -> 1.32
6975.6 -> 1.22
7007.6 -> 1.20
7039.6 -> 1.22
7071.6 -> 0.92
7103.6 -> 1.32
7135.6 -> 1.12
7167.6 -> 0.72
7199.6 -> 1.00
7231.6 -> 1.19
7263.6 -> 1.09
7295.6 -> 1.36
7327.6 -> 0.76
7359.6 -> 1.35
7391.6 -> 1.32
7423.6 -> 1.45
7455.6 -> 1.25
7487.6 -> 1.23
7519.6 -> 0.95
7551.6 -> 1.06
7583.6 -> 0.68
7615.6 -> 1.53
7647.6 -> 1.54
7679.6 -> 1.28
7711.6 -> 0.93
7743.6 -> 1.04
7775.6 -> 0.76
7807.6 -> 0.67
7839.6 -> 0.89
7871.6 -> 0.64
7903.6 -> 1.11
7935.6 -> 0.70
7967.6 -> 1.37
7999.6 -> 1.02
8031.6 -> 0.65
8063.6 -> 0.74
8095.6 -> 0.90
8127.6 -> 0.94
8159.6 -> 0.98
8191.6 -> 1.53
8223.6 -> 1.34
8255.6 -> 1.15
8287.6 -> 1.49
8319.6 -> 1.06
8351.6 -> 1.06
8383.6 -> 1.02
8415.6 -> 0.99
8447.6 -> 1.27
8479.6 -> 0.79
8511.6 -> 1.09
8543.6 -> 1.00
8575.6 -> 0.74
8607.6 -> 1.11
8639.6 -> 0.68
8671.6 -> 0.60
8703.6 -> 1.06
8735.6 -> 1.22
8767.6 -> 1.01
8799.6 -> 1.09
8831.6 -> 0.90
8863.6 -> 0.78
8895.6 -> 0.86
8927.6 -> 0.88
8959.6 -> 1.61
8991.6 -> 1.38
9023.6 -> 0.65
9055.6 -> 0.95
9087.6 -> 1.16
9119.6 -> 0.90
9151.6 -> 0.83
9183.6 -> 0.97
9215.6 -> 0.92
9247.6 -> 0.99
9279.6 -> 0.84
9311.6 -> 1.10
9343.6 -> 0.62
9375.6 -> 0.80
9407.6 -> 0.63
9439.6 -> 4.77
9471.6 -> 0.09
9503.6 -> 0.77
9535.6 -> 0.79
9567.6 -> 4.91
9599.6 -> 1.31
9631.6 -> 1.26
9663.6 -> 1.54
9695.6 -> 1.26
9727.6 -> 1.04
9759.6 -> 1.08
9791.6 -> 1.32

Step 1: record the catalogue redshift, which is 1.57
